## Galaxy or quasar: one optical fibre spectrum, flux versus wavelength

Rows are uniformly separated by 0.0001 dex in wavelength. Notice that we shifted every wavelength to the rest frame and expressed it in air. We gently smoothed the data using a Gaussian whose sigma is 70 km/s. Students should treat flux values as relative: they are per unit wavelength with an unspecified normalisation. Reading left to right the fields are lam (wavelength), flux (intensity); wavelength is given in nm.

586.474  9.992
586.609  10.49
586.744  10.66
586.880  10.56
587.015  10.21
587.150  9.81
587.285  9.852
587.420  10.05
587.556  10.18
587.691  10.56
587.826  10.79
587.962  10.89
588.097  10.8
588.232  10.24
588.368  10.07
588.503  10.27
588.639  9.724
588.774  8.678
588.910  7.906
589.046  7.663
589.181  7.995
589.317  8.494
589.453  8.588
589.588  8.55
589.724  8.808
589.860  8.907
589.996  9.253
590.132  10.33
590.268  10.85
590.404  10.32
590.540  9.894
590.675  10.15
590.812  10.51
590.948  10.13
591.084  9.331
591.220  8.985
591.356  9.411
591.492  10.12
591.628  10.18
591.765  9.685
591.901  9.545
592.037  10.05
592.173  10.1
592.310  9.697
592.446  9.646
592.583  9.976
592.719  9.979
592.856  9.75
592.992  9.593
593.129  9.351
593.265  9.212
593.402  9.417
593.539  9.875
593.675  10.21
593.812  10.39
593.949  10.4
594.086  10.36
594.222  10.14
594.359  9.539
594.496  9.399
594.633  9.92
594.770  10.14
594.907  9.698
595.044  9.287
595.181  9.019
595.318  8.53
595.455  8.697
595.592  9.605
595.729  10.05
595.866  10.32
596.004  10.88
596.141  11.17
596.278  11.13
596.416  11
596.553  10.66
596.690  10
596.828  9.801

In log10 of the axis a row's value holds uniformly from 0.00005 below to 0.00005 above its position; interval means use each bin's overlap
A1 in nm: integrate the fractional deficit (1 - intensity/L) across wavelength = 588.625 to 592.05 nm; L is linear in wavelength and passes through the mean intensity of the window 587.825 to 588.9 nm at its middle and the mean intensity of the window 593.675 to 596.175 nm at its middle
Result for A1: 0.21 nm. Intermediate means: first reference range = 10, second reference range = 9.85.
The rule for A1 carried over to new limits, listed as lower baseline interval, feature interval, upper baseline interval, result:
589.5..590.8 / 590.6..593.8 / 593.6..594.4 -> 0.05 nm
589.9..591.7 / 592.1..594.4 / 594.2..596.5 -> 0.01 nm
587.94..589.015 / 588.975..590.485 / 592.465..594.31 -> 0.10 nm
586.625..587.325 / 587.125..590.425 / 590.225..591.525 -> 0.18 nm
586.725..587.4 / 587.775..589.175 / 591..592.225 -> 0.06 nm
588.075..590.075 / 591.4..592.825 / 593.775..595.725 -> -0.08 nm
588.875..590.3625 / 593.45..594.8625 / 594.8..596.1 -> -0.08 nm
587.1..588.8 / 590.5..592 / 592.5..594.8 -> 0.03 nm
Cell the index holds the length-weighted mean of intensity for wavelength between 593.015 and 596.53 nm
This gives 9.91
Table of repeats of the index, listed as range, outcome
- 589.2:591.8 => 9.57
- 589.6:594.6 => 9.8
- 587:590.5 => 9.6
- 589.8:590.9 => 10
